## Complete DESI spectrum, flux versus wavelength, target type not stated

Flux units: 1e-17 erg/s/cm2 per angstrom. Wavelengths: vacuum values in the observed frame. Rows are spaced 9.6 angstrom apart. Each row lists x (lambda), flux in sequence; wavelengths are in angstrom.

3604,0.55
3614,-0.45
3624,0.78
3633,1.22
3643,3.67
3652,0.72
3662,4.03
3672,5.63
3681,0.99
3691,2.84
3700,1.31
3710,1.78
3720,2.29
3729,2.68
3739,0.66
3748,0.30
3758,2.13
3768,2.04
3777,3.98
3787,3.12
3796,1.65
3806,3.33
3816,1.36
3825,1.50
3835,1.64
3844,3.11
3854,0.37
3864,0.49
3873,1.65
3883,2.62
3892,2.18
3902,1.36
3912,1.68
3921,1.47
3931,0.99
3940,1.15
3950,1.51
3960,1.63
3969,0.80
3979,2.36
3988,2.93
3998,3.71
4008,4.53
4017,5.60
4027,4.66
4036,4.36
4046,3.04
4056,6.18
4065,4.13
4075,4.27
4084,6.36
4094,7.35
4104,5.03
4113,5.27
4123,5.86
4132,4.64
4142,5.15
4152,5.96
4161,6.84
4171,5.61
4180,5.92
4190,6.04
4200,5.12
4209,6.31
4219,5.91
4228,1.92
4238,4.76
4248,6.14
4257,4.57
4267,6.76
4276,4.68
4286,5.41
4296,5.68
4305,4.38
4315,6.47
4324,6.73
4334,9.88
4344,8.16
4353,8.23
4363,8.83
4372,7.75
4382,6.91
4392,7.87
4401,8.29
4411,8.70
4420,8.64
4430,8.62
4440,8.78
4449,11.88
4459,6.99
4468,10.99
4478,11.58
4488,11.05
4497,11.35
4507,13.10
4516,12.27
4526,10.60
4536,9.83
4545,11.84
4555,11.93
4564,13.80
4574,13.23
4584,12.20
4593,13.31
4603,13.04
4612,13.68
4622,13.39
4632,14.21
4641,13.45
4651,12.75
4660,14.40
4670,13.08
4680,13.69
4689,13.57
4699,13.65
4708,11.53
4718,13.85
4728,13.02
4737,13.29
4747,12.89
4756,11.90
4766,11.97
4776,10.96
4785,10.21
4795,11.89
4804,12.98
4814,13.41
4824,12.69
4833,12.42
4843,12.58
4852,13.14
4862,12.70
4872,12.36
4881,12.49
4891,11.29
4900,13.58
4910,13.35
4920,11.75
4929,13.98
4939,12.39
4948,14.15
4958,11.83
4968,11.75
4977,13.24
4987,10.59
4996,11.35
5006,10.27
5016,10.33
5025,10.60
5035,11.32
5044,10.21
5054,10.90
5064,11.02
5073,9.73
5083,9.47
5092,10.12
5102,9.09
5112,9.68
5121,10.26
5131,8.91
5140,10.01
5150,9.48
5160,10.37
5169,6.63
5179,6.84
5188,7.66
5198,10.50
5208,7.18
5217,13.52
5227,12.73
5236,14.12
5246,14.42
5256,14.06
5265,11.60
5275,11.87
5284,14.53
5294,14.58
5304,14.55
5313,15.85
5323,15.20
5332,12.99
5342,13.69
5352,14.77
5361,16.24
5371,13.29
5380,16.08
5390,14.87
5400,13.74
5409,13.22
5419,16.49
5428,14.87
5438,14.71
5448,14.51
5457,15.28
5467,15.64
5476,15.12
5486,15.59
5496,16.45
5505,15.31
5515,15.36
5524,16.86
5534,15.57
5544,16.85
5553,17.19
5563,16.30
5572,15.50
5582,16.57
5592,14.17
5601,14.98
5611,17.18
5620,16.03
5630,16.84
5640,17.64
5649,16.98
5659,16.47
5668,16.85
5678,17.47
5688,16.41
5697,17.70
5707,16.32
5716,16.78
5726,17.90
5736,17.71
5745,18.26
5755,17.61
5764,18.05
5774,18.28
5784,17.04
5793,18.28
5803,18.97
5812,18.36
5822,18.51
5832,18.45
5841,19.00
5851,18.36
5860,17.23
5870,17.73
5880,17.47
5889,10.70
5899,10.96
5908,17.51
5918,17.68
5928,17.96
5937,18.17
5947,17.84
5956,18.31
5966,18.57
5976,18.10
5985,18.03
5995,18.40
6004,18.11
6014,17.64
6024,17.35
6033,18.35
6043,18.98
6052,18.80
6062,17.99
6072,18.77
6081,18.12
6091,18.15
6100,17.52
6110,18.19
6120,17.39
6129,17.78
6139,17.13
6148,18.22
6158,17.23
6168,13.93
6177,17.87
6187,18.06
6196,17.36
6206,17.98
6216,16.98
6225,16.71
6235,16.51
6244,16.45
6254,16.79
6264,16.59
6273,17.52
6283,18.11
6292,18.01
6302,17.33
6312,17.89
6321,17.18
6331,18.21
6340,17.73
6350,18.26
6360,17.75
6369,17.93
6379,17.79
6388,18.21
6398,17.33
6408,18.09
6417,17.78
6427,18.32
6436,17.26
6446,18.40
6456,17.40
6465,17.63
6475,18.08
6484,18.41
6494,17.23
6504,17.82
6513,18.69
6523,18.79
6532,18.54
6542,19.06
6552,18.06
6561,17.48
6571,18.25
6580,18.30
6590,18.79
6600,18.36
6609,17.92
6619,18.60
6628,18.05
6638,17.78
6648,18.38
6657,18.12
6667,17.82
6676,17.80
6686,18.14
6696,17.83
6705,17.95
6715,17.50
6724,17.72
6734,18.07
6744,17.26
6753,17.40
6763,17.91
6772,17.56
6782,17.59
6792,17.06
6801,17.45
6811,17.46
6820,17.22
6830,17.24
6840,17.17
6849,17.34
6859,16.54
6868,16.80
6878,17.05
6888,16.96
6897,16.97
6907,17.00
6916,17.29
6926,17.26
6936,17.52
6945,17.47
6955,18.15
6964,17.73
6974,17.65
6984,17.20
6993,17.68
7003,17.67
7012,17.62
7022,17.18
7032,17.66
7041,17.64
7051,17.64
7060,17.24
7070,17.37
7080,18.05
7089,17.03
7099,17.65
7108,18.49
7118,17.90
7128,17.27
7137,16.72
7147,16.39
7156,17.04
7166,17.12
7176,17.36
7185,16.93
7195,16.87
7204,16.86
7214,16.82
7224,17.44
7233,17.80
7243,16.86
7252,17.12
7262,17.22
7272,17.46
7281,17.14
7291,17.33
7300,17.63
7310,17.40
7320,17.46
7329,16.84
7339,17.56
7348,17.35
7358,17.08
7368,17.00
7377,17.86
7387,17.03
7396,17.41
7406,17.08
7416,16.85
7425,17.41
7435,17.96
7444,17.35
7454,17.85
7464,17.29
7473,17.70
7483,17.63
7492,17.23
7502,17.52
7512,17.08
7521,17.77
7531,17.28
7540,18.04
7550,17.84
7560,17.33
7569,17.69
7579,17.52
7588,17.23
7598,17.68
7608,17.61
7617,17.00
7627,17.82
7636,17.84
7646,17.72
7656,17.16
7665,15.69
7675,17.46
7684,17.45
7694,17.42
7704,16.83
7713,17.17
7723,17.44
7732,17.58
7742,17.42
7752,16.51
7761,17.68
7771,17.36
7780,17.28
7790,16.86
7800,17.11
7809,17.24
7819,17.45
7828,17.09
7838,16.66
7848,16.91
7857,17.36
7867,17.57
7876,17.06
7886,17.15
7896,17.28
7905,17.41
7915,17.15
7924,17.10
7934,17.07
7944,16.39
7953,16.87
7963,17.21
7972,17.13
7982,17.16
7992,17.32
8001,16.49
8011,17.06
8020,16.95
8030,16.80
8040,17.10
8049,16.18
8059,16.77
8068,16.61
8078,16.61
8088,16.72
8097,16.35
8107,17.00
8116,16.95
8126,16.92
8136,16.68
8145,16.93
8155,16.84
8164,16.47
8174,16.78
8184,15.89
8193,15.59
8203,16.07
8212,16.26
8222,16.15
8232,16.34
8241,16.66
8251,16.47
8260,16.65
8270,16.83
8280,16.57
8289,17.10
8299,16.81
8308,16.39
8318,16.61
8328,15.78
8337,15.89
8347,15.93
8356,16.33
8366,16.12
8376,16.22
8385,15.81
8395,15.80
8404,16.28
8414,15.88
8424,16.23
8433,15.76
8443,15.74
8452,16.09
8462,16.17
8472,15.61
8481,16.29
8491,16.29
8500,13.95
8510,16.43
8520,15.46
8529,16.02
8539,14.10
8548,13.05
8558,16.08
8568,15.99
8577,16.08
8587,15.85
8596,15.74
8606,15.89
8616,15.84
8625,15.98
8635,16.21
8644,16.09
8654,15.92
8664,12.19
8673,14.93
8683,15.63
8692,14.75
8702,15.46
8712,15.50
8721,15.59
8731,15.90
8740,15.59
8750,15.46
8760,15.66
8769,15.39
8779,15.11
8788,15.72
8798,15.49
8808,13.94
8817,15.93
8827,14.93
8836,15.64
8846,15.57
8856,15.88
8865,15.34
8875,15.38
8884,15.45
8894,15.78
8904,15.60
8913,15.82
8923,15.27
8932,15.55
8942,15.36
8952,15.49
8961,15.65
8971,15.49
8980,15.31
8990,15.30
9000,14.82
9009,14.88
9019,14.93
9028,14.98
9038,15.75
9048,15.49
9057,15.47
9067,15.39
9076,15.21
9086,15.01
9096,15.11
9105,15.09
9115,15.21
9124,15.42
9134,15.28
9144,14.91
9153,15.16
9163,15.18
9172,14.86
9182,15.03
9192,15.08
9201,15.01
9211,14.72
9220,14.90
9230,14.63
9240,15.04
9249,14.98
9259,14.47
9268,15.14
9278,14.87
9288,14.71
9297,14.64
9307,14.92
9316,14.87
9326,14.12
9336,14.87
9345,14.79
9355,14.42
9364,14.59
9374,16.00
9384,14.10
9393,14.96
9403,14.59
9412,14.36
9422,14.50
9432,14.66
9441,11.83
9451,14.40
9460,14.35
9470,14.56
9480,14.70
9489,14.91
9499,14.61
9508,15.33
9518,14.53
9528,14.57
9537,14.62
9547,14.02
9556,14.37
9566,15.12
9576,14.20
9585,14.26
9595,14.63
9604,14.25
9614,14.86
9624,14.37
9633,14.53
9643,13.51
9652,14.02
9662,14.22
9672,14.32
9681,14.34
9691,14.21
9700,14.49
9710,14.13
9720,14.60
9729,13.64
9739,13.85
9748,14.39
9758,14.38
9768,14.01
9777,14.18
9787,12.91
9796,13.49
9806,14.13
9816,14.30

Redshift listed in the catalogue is 0.000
